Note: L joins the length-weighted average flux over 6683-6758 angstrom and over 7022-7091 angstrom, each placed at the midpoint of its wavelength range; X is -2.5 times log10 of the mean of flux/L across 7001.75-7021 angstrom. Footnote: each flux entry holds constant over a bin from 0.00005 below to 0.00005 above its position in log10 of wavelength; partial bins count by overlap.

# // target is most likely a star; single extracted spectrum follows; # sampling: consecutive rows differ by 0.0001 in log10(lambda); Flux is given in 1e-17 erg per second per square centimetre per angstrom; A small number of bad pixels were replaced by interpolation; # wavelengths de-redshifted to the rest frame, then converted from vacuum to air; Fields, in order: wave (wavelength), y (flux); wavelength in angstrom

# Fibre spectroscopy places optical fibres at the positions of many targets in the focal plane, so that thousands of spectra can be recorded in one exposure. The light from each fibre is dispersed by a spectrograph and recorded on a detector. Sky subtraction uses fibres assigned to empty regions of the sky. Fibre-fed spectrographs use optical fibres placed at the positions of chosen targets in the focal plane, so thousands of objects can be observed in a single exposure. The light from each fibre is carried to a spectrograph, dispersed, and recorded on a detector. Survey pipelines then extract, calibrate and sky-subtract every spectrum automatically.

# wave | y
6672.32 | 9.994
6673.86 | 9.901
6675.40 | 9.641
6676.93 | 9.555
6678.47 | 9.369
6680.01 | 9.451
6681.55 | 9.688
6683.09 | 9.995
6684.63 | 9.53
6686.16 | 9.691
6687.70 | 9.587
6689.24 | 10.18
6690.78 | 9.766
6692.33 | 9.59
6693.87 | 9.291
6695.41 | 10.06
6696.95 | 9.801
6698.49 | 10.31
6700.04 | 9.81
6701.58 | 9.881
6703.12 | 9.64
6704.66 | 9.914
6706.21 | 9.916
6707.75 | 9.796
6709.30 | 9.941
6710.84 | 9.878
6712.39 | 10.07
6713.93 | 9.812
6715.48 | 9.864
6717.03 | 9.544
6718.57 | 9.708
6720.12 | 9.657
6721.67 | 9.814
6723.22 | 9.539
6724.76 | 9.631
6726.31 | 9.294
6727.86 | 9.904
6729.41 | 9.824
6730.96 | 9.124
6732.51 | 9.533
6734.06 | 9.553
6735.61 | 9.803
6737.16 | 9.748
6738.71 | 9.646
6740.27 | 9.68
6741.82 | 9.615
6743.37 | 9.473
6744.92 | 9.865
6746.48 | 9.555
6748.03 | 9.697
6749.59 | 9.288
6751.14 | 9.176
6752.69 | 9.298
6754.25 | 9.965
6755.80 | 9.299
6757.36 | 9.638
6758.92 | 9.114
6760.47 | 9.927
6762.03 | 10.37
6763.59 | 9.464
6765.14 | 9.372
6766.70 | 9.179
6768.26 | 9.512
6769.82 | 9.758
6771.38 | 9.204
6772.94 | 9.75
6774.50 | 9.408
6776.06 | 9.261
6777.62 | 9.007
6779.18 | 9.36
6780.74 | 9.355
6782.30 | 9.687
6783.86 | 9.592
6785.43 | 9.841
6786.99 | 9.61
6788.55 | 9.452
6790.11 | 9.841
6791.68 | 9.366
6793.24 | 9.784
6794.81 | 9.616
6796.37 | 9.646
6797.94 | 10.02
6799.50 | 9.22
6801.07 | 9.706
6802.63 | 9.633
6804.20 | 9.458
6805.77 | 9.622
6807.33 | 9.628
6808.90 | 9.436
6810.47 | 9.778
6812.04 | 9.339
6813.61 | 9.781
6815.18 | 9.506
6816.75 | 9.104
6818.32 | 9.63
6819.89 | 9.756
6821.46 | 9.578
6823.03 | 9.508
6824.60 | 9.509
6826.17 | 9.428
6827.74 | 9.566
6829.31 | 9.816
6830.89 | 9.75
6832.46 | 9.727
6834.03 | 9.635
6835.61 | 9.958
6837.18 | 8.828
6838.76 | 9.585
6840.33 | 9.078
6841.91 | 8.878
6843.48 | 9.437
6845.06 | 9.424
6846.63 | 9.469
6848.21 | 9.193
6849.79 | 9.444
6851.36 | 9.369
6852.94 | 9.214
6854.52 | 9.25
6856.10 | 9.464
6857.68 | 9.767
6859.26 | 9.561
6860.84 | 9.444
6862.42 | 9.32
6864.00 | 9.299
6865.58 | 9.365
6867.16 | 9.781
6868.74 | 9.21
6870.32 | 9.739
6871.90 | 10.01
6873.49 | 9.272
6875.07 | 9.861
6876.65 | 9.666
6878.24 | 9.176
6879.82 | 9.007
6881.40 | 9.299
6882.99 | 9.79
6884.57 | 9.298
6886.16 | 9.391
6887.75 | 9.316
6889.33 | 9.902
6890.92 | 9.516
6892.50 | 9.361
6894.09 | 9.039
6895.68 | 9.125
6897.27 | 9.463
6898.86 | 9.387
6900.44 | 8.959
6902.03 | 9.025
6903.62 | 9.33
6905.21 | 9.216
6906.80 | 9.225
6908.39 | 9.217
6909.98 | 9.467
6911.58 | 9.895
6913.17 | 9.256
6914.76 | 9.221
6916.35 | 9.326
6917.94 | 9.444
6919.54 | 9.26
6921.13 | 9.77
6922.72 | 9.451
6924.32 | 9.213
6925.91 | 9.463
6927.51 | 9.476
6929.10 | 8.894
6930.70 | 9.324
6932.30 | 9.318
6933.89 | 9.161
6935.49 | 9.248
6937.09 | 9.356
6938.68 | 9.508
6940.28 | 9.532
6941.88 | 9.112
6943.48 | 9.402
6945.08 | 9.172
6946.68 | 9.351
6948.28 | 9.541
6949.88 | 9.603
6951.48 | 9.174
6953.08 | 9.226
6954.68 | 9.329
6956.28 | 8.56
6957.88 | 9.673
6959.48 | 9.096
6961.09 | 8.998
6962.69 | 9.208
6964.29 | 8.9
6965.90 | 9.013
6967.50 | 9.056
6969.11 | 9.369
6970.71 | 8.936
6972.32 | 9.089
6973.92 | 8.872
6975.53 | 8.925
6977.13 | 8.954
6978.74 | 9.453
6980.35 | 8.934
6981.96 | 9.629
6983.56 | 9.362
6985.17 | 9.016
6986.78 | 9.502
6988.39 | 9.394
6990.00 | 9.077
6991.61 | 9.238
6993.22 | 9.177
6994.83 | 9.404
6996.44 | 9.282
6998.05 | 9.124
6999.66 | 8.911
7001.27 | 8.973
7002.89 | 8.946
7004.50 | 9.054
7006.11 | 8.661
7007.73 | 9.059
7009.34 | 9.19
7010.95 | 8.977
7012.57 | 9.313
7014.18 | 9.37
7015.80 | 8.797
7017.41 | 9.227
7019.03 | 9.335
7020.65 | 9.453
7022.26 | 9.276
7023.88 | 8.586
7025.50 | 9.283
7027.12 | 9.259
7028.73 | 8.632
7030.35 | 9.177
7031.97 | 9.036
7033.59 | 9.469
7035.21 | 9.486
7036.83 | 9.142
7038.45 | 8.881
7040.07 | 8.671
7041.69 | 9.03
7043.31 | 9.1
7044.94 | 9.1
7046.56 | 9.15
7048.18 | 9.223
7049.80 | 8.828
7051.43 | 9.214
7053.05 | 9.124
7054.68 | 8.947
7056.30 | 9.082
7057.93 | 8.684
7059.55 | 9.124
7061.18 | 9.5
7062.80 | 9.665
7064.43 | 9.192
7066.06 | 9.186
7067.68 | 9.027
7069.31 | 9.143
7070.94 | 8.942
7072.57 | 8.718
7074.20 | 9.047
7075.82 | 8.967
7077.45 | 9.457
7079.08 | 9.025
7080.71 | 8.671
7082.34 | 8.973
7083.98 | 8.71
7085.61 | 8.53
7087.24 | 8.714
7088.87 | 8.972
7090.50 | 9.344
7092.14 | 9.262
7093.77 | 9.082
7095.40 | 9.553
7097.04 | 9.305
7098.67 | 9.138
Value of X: 0.00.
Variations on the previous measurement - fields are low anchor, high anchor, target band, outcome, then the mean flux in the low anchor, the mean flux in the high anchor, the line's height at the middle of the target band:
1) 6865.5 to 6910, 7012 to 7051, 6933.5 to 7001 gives 0.004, 9.39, 9.12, 9.24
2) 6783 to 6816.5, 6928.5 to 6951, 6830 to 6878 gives 0.004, 9.6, 9.32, 9.49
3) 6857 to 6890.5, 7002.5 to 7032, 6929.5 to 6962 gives 0.002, 9.5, 9.09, 9.29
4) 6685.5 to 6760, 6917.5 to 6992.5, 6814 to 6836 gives -0.013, 9.68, 9.24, 9.49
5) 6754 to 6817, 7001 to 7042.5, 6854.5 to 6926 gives -0.007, 9.55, 9.09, 9.35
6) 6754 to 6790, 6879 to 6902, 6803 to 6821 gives -0.010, 9.53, 9.34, 9.46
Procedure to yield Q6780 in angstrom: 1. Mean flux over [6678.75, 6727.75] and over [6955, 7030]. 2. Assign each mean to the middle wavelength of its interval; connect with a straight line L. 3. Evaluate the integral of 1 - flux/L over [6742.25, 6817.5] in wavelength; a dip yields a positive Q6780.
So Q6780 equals 0.39 angstrom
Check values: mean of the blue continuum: 9.76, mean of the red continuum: 9.12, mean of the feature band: 9.54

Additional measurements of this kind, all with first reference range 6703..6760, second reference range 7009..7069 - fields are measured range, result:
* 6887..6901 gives 0.0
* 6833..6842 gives 0.1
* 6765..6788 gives 0.3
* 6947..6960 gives 0.0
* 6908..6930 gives -0.1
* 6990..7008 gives 0.2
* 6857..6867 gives -0.1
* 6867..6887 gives -0.2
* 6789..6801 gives -0.1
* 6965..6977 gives 0.3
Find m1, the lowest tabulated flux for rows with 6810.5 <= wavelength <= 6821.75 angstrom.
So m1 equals 9.104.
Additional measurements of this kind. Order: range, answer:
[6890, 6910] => 8.959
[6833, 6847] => 8.828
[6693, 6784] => 9.007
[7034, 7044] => 8.671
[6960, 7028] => 8.586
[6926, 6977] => 8.56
